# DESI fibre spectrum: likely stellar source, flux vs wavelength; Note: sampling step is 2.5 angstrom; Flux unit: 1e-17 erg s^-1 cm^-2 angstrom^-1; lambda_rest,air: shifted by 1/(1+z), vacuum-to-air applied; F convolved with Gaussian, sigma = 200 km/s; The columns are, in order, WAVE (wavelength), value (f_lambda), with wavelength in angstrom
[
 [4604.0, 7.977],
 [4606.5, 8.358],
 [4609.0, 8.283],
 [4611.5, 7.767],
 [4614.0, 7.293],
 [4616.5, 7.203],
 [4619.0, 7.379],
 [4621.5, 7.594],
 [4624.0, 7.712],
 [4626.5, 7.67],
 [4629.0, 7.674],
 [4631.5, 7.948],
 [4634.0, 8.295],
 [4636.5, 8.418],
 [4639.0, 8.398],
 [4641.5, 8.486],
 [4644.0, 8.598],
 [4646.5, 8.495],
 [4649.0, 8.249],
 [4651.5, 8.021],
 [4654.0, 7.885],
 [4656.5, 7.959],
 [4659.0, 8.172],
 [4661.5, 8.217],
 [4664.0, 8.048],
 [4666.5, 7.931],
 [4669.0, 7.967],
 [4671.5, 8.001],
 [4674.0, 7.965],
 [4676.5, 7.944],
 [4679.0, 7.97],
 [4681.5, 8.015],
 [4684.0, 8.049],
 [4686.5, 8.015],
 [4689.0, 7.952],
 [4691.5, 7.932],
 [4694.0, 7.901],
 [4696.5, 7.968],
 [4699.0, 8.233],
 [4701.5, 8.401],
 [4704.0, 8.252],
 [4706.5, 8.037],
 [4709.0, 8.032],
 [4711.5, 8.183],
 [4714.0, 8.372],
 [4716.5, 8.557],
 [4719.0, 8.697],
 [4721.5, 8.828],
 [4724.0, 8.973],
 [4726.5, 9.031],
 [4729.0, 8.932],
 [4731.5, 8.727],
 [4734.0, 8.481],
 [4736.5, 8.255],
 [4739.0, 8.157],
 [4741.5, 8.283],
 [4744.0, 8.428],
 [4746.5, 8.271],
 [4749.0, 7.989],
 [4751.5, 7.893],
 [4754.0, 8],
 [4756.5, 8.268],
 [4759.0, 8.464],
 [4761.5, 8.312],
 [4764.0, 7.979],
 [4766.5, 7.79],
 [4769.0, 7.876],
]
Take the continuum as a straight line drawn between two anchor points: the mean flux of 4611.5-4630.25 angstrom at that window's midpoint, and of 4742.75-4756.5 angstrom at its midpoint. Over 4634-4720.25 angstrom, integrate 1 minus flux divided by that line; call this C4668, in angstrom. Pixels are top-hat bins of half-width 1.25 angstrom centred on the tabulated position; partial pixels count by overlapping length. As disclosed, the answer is -4.1 angstrom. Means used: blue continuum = 7.52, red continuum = 8.13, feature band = 8.16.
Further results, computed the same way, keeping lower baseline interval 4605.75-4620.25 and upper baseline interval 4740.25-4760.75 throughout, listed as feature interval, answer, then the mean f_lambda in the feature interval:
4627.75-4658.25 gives -1.6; 8.2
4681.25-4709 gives -0.3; 8.07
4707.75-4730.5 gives -1.5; 8.62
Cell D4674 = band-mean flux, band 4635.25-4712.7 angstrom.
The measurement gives 8.12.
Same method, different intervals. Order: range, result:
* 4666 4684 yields 7.98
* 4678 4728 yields 8.27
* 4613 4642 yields 7.83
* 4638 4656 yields 8.29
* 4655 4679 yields 8.02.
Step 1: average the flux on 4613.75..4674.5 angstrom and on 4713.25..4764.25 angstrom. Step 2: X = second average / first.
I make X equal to 1.05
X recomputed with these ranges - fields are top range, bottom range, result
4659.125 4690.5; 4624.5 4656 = 0.98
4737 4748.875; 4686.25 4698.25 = 1.04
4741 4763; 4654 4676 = 1.02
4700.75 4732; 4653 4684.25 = 1.07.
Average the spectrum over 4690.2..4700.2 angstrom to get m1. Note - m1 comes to 8.01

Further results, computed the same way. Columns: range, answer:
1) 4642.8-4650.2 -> 8.45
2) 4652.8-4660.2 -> 8.01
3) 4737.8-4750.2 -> 8.23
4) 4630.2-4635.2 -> 8.12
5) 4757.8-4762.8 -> 8.38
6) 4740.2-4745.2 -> 8.35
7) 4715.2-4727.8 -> 8.82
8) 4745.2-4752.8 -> 8.05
